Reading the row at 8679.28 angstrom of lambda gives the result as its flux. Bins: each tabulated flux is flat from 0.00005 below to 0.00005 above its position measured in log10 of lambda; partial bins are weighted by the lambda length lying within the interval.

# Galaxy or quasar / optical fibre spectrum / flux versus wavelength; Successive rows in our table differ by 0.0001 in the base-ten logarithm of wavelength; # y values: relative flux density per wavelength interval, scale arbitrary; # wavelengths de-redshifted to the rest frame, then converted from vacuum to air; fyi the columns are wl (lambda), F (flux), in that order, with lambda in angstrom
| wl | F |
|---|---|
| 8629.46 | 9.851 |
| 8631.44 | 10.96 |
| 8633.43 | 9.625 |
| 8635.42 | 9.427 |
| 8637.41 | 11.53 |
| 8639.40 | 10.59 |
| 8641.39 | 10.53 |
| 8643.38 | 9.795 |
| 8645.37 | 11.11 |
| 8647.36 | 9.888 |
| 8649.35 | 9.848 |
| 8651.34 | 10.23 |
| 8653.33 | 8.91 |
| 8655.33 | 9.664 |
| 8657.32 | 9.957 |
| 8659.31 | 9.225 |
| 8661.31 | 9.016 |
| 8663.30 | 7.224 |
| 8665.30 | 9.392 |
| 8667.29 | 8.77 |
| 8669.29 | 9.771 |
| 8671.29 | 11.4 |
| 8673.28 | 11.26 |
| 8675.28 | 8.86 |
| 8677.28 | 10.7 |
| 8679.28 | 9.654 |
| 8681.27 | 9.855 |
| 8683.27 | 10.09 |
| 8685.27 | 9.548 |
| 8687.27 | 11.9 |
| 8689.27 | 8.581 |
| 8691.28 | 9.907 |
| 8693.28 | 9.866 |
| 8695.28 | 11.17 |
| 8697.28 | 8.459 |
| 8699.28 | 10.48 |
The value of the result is 9.654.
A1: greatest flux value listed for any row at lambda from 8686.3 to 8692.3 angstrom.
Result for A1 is 11.9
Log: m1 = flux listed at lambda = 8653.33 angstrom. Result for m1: 8.91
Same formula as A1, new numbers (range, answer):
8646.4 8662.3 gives 10.23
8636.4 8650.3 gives 11.53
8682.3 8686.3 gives 10.09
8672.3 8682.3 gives 11.26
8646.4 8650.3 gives 9.888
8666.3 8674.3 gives 11.4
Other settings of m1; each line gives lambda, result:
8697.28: 8.459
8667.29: 8.77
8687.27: 11.9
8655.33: 9.664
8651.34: 10.23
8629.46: 9.851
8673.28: 11.26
